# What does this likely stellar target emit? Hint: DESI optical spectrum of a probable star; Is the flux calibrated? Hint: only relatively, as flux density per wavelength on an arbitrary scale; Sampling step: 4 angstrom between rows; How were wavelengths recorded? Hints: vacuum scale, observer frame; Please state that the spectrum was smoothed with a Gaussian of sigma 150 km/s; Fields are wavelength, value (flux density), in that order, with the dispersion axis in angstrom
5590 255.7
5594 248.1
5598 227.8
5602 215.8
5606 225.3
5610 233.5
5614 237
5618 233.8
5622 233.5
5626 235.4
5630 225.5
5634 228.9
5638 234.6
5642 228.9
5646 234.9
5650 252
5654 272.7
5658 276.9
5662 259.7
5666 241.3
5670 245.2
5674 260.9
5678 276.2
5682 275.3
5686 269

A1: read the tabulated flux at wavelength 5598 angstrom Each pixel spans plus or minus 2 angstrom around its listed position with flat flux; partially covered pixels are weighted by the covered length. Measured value 227.8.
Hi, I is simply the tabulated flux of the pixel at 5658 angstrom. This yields 276.9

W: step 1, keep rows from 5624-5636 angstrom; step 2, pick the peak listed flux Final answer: 235.4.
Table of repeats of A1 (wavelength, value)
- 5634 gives 228.9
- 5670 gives 245.2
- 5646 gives 234.9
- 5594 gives 248.1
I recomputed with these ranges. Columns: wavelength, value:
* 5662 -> 259.7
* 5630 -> 225.5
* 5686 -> 269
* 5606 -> 225.3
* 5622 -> 233.5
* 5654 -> 272.7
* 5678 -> 276.2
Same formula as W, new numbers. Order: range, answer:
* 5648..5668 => 276.9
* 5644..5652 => 252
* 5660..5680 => 276.2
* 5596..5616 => 237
